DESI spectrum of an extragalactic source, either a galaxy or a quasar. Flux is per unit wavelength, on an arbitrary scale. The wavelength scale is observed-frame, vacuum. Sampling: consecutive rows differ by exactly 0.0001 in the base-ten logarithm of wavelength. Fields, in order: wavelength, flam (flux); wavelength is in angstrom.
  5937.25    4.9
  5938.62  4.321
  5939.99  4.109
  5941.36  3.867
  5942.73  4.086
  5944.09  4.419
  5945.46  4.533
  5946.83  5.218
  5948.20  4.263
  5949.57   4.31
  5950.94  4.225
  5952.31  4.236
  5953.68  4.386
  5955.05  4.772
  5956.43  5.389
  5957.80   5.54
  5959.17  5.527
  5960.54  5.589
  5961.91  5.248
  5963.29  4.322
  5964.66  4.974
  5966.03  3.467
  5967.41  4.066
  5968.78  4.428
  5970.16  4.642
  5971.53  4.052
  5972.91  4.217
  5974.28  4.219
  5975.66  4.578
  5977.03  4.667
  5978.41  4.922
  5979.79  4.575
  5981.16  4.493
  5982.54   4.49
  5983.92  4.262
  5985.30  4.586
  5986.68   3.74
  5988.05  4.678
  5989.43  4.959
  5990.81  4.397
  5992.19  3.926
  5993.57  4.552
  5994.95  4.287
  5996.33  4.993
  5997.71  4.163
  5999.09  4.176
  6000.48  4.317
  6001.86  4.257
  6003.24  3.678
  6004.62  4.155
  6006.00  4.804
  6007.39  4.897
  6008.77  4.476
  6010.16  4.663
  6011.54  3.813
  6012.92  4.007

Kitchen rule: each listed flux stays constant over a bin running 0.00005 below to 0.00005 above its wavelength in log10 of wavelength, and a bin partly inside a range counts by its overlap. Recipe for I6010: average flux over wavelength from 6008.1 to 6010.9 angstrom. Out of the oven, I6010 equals 4.55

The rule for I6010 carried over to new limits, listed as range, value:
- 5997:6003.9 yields 4.12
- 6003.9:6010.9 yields 4.59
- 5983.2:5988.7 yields 4.32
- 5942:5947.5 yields 4.56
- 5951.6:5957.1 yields 4.69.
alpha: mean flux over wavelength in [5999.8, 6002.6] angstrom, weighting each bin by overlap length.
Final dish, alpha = 4.28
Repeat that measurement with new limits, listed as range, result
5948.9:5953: 4.26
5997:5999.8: 4.17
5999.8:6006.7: 4.24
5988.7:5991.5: 4.67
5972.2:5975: 4.22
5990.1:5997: 4.43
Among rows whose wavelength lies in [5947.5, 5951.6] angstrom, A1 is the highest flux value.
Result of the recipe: 4.31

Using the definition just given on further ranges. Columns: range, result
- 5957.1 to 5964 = 5.589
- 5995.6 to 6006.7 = 4.993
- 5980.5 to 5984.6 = 4.493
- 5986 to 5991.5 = 4.959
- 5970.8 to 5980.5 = 4.922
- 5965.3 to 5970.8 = 4.642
